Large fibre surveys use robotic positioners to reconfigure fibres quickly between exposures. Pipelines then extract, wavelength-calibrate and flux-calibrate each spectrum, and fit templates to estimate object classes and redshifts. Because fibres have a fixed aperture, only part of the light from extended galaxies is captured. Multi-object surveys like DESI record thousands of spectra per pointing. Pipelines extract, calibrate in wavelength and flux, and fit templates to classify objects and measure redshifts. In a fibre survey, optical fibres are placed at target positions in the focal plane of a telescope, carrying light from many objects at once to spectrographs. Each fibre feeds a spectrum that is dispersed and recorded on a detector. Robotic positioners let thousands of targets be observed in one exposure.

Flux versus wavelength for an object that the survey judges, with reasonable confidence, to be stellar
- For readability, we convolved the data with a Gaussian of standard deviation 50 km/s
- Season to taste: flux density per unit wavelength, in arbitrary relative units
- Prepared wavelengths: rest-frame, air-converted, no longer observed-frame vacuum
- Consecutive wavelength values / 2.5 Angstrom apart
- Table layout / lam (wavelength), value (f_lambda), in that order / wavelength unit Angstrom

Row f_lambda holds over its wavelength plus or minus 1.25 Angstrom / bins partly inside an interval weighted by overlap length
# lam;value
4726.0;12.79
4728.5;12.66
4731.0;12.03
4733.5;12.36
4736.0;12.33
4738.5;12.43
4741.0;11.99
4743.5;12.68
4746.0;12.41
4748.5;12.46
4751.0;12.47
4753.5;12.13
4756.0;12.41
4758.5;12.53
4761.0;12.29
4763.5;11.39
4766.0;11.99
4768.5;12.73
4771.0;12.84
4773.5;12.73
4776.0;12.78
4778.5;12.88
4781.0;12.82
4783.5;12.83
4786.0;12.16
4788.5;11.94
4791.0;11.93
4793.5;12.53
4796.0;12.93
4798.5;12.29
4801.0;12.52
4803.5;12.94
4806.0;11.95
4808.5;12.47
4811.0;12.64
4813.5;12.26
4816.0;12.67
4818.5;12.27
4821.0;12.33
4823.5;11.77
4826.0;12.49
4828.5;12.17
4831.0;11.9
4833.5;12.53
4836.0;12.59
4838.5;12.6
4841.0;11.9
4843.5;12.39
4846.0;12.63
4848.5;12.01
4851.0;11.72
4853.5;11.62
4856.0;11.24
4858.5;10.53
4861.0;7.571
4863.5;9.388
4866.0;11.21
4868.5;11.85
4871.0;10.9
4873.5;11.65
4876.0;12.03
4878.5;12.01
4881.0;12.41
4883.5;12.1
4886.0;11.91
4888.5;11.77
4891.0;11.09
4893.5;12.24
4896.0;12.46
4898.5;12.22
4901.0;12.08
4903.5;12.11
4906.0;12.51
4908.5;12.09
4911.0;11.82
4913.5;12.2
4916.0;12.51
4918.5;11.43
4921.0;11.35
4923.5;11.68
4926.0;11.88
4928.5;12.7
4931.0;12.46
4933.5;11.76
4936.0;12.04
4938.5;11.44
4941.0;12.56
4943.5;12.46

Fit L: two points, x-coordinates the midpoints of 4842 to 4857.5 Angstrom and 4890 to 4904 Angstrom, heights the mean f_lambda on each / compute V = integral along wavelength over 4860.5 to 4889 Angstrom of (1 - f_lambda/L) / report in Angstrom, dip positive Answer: 1.6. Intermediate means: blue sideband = 11.9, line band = 11.3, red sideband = 12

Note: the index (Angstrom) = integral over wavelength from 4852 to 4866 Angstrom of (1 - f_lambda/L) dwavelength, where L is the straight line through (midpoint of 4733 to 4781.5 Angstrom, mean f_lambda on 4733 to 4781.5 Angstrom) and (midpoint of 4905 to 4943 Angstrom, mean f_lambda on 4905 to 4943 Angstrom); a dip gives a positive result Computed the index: 2.3 Angstrom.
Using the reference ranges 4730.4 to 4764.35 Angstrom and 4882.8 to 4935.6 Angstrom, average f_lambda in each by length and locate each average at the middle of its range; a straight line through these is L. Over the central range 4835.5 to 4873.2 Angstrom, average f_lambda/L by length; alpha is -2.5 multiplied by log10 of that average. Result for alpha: 0.07 mag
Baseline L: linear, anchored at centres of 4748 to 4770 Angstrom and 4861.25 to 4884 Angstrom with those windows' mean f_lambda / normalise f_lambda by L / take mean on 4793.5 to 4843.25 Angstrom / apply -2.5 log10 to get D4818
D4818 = -0.06 mag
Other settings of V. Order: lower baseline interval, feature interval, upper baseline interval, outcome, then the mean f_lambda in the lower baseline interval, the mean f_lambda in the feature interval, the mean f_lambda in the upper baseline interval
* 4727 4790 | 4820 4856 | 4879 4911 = 0.2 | 12.4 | 12.2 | 12.1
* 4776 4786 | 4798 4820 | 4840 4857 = -0.1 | 12.8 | 12.4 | 11.9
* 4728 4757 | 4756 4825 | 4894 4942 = -0.8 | 12.4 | 12.4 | 12.1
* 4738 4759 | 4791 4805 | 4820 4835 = -0.3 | 12.4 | 12.6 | 12.2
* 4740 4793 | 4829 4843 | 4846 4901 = -0.6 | 12.4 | 12.3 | 11.5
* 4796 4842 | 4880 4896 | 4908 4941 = 0.2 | 12.4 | 12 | 12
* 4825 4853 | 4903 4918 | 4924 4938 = 0.0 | 12.2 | 12.2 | 12.1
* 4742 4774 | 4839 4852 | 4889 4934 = 0.0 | 12.4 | 12.2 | 12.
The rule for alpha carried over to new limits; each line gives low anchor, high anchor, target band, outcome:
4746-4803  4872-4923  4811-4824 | 0.00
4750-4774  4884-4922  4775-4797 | -0.02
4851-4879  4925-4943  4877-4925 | -0.04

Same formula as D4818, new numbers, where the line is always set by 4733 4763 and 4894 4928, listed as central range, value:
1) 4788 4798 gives -0.008 mag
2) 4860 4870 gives 0.200 mag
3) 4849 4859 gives 0.070 mag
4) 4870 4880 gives 0.039 mag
